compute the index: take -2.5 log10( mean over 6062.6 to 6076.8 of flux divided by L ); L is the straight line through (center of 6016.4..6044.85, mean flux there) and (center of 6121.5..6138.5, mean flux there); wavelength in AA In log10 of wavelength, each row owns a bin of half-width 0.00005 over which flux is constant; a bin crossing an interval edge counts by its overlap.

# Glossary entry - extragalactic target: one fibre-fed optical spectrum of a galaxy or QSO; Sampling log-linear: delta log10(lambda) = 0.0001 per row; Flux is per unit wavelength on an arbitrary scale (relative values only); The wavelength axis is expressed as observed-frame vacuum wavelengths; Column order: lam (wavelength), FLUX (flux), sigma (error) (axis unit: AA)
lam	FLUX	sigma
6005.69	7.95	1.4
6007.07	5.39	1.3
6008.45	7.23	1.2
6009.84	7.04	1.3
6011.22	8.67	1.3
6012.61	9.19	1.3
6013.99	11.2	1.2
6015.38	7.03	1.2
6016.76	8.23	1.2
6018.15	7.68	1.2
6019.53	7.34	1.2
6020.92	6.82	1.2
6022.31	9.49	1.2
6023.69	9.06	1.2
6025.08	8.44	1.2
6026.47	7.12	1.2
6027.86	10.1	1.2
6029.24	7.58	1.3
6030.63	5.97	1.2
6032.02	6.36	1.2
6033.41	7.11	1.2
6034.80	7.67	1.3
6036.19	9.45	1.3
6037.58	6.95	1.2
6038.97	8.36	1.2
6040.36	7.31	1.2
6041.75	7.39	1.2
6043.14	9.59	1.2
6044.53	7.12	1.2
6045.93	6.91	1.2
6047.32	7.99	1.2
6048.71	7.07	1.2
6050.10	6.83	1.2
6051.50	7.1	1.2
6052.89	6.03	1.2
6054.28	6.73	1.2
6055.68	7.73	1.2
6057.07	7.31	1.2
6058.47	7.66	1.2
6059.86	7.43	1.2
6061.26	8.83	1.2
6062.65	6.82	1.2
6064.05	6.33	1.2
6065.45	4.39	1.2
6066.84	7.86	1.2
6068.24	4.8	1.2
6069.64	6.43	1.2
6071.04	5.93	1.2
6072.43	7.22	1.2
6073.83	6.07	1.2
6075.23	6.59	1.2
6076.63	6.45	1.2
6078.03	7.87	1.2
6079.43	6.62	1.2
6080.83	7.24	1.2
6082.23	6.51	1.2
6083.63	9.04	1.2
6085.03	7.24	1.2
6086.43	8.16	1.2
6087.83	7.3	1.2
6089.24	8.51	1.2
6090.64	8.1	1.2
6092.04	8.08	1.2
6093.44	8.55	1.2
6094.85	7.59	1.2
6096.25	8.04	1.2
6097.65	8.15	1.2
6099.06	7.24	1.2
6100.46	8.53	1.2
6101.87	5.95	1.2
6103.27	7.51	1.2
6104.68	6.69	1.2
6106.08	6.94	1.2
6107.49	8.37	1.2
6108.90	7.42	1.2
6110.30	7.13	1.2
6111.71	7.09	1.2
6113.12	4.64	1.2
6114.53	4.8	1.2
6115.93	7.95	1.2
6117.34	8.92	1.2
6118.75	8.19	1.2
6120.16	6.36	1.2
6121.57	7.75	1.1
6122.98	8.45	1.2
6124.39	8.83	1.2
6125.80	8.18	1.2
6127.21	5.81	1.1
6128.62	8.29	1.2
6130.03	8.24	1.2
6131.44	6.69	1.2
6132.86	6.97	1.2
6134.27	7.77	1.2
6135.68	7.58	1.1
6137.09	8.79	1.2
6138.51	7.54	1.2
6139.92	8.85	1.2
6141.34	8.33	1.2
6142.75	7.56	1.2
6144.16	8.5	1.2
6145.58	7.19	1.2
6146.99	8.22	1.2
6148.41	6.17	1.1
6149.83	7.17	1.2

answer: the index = 0.248 mag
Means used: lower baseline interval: 7.87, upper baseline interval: 7.77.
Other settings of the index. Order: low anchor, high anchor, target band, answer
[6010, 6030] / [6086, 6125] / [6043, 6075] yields 0.16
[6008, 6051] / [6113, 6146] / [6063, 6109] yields 0.08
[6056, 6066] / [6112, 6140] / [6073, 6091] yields -0.02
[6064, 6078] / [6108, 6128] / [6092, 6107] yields -0.10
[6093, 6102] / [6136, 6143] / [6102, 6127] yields 0.10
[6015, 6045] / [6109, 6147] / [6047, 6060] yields 0.09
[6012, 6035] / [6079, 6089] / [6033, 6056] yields 0.05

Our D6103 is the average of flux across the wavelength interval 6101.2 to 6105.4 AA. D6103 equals 6.73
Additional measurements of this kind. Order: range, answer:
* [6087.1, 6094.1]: 8.11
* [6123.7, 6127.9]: 7.61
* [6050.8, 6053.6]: 6.58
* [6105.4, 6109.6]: 7.57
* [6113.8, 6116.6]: 6.35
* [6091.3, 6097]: 8.07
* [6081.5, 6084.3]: 7.76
